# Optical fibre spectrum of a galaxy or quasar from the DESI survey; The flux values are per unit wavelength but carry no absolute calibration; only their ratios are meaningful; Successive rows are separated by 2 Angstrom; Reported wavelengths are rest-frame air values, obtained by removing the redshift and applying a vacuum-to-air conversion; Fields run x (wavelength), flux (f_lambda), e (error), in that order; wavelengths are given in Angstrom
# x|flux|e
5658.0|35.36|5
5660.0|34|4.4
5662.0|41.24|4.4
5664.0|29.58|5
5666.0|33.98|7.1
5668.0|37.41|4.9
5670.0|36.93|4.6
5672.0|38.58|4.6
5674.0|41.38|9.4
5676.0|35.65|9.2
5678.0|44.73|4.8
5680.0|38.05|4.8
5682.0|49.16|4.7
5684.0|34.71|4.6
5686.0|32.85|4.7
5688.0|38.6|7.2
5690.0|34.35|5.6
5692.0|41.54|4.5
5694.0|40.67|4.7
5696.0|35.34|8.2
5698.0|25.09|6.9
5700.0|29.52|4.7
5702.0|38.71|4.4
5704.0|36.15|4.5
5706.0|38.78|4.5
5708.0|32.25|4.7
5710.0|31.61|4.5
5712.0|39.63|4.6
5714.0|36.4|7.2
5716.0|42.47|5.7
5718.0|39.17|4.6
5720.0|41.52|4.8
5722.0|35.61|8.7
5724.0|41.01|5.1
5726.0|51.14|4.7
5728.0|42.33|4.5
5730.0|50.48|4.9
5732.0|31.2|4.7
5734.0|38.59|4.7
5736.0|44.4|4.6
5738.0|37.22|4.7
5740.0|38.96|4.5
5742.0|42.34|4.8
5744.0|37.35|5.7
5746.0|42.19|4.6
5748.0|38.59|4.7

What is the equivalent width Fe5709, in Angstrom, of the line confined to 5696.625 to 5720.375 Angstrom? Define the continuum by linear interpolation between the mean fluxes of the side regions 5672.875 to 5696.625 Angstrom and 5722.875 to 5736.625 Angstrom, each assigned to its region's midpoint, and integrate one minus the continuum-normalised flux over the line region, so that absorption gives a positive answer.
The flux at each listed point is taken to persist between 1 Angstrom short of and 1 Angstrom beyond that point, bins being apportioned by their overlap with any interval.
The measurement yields 2.99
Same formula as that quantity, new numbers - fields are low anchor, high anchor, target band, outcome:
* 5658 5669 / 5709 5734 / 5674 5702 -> 0.1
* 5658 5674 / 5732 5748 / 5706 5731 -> -1.1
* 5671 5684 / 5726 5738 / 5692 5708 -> 2.4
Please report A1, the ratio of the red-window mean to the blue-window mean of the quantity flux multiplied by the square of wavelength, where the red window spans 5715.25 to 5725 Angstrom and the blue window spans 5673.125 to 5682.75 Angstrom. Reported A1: 0.97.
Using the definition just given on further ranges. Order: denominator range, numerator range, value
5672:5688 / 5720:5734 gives 1.08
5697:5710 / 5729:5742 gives 1.22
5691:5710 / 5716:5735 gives 1.19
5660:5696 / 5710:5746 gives 1.08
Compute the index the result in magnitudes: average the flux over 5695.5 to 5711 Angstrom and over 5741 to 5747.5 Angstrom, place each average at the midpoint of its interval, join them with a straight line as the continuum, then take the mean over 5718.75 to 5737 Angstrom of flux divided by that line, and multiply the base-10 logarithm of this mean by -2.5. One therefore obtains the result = -0.11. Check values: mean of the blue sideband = 33.4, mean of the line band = 41.8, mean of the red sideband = 40.5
